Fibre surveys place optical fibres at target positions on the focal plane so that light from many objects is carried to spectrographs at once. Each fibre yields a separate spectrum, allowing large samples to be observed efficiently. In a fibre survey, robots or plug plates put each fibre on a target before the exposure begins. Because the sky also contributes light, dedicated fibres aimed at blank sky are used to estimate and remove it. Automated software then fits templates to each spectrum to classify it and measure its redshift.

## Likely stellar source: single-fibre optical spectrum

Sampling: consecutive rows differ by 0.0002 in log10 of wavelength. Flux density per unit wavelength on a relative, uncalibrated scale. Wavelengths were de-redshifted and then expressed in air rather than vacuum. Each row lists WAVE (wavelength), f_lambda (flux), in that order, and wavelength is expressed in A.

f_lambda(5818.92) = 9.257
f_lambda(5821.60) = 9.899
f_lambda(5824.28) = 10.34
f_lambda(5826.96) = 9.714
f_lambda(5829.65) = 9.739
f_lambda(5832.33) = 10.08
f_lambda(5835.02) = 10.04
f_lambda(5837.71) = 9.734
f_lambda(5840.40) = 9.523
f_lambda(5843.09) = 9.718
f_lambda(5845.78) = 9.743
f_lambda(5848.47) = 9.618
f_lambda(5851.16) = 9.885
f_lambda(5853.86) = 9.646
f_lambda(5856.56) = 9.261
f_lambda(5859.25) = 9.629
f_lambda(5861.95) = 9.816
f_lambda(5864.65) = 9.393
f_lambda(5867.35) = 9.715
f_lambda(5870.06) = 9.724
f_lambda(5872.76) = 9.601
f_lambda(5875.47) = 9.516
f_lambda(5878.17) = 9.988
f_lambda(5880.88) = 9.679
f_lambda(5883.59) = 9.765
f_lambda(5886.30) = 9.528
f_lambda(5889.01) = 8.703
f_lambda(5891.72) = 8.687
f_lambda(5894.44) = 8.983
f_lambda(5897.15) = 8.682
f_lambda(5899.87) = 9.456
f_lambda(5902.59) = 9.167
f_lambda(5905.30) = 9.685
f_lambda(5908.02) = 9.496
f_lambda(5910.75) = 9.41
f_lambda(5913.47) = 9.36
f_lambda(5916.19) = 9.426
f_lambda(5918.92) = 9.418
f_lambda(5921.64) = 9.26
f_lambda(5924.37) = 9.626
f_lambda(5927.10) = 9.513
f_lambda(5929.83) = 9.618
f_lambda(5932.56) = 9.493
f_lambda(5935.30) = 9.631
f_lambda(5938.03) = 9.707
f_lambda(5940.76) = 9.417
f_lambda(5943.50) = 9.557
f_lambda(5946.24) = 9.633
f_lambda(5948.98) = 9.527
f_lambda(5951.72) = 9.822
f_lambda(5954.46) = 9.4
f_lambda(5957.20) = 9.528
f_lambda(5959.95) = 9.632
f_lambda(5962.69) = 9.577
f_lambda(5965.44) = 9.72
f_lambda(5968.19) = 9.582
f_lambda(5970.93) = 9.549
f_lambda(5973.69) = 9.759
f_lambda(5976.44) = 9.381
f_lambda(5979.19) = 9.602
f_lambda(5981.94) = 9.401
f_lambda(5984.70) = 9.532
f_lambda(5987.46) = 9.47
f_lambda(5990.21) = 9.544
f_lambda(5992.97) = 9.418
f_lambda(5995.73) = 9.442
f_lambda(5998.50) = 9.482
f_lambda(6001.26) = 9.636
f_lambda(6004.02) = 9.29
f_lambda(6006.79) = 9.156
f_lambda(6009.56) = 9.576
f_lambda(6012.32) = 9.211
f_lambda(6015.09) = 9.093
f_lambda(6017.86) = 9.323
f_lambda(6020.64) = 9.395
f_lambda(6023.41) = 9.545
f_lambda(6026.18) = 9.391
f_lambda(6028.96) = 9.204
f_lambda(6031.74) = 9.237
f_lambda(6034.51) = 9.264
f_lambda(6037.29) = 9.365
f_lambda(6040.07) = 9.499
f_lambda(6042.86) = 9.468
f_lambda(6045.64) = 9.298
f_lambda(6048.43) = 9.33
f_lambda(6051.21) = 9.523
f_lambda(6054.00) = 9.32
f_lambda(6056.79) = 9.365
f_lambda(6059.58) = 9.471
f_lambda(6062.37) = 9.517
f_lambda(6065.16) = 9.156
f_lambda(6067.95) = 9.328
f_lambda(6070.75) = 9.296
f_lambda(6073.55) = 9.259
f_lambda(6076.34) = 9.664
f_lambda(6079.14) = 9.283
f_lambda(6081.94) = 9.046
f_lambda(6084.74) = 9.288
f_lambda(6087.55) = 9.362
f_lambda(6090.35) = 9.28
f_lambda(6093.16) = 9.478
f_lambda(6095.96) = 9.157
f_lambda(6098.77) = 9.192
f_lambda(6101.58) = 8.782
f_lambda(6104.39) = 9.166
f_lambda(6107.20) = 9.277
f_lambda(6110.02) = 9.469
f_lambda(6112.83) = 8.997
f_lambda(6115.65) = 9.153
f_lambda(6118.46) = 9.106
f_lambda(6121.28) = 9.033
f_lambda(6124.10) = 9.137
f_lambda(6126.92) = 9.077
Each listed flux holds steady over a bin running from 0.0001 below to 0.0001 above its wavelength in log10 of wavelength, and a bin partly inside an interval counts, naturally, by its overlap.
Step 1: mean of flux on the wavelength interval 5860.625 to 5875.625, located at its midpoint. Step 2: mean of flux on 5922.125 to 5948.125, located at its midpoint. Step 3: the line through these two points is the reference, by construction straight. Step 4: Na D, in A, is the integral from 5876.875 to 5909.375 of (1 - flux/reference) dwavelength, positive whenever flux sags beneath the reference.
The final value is 1.0 A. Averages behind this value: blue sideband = 9.63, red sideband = 9.56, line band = 9.32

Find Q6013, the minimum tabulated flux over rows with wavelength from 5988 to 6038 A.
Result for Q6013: 9.093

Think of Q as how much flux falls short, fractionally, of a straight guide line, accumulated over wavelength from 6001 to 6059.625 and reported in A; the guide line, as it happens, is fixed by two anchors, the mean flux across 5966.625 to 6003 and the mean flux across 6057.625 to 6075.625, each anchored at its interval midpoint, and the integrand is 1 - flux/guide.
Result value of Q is 0.5 A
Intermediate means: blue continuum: 9.52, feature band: 9.35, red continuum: 9.35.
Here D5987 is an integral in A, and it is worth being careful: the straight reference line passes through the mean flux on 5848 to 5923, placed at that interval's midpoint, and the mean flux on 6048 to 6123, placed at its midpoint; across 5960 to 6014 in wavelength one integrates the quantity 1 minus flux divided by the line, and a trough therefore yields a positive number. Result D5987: -0.8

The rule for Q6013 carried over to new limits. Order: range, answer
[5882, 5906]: 8.682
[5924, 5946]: 9.417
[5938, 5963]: 9.4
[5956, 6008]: 9.156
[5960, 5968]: 9.577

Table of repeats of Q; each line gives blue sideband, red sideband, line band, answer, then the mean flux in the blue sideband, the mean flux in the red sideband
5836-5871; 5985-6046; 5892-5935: 0.8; 9.65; 9.38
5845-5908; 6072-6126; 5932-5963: -0.6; 9.47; 9.22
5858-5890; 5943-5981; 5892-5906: 0.7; 9.6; 9.59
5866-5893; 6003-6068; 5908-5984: -0.9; 9.49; 9.35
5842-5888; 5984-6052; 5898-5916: 0.3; 9.65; 9.39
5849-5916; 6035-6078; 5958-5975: -0.4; 9.45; 9.39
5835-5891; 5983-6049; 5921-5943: -0.1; 9.61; 9.38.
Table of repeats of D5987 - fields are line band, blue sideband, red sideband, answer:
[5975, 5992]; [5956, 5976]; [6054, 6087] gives 0.1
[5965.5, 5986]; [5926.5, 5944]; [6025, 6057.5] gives -0.2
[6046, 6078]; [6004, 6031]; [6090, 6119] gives -0.5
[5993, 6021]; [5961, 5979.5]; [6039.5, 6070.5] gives 0.4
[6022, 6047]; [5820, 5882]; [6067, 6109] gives 0.0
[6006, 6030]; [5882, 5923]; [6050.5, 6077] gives 0.1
